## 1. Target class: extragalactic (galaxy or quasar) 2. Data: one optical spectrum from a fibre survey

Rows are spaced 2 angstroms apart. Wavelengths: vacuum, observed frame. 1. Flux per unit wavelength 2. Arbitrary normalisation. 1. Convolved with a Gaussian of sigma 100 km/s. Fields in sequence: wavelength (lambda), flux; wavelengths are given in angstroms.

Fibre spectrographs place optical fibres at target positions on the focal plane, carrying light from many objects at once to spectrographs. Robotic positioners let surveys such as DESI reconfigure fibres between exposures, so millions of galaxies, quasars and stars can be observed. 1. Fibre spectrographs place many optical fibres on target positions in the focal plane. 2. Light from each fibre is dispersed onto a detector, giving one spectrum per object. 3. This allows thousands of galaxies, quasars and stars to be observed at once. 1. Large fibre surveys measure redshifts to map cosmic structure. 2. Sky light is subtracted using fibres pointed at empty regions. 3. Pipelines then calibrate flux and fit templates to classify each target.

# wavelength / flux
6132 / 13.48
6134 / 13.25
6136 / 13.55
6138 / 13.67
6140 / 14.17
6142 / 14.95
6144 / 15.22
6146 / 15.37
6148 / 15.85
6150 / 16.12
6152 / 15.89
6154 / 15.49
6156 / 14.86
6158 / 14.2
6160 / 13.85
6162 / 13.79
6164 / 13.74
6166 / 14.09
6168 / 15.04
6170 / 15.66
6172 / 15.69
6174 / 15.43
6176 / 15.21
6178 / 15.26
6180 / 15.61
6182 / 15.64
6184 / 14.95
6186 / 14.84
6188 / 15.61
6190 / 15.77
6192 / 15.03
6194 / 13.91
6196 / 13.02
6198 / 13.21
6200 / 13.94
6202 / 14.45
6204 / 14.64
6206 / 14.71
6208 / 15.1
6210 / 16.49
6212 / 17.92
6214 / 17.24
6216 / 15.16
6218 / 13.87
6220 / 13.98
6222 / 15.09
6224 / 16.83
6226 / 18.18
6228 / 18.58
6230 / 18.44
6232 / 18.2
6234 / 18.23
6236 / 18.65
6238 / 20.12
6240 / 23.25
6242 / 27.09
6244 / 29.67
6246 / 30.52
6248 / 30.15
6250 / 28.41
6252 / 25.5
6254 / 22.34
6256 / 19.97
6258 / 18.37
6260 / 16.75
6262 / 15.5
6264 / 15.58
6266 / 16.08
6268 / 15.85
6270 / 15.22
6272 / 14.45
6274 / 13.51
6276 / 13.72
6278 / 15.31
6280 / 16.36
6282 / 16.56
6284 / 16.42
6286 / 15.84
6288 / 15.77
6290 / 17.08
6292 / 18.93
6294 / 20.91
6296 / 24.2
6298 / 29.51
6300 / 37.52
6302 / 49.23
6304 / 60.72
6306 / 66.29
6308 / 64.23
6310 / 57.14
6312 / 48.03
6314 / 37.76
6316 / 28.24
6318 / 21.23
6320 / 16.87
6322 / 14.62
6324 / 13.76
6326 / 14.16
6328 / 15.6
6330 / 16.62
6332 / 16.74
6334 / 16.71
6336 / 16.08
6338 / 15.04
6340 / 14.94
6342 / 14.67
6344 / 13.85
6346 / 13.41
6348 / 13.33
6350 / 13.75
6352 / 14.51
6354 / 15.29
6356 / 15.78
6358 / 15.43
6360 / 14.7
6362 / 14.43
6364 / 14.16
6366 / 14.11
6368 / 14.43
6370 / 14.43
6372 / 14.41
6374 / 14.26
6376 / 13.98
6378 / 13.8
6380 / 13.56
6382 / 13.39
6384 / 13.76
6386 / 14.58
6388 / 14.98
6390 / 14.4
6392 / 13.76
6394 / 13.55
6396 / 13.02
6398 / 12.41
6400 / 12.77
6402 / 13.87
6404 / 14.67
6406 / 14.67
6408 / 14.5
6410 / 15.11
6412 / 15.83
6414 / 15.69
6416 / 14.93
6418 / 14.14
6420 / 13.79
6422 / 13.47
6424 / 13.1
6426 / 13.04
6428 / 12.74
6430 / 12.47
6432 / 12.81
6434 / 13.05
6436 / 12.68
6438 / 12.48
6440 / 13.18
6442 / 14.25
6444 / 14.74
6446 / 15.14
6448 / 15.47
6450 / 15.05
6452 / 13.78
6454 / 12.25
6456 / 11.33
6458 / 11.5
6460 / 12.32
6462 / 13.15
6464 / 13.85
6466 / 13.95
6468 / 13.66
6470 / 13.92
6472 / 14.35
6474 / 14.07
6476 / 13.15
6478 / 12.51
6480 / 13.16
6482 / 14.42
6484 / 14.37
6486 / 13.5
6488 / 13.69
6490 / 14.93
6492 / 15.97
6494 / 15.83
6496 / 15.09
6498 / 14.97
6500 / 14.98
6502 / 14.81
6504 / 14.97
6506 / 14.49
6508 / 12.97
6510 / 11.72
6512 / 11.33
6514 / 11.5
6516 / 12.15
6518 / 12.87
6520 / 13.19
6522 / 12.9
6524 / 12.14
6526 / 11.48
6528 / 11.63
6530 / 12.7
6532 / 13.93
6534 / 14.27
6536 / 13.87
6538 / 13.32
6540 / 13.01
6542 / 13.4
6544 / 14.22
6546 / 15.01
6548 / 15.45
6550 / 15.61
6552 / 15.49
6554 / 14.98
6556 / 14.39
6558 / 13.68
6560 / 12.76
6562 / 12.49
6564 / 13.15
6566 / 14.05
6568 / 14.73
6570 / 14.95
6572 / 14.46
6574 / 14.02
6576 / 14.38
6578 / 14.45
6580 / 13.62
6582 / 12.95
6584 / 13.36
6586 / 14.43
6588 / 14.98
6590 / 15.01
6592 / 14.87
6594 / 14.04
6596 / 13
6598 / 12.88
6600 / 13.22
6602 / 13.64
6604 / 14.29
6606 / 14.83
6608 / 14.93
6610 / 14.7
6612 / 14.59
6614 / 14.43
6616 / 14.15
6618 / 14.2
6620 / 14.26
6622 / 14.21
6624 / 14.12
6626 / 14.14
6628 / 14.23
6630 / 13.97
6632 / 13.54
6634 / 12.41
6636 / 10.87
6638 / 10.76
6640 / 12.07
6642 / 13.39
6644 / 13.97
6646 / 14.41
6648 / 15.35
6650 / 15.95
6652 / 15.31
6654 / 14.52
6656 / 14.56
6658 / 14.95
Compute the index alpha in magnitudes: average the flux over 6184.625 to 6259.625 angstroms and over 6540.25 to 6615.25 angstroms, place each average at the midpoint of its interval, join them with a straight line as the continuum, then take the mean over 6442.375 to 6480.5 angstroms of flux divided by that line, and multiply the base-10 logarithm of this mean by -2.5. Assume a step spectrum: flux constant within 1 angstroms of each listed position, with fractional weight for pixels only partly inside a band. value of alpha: 0.15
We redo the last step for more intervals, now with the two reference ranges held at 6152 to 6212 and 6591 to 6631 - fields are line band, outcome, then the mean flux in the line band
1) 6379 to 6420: 0.02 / 14.2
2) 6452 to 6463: 0.17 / 12.3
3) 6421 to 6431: 0.12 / 13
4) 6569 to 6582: 0.00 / 14.2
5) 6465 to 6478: 0.05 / 13.7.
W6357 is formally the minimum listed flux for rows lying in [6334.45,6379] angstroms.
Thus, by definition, 13.33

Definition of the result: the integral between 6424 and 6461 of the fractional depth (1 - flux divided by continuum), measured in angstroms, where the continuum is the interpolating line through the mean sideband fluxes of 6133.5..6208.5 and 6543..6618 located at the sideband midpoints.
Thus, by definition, 3.0 angstroms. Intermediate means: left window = 14.8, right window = 14.2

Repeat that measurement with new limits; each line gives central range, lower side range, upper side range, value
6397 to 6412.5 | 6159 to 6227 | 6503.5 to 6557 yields -0.1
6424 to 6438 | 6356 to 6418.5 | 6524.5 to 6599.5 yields 1.4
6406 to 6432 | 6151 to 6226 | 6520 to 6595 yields 0.5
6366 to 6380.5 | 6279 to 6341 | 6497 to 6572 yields 5.6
